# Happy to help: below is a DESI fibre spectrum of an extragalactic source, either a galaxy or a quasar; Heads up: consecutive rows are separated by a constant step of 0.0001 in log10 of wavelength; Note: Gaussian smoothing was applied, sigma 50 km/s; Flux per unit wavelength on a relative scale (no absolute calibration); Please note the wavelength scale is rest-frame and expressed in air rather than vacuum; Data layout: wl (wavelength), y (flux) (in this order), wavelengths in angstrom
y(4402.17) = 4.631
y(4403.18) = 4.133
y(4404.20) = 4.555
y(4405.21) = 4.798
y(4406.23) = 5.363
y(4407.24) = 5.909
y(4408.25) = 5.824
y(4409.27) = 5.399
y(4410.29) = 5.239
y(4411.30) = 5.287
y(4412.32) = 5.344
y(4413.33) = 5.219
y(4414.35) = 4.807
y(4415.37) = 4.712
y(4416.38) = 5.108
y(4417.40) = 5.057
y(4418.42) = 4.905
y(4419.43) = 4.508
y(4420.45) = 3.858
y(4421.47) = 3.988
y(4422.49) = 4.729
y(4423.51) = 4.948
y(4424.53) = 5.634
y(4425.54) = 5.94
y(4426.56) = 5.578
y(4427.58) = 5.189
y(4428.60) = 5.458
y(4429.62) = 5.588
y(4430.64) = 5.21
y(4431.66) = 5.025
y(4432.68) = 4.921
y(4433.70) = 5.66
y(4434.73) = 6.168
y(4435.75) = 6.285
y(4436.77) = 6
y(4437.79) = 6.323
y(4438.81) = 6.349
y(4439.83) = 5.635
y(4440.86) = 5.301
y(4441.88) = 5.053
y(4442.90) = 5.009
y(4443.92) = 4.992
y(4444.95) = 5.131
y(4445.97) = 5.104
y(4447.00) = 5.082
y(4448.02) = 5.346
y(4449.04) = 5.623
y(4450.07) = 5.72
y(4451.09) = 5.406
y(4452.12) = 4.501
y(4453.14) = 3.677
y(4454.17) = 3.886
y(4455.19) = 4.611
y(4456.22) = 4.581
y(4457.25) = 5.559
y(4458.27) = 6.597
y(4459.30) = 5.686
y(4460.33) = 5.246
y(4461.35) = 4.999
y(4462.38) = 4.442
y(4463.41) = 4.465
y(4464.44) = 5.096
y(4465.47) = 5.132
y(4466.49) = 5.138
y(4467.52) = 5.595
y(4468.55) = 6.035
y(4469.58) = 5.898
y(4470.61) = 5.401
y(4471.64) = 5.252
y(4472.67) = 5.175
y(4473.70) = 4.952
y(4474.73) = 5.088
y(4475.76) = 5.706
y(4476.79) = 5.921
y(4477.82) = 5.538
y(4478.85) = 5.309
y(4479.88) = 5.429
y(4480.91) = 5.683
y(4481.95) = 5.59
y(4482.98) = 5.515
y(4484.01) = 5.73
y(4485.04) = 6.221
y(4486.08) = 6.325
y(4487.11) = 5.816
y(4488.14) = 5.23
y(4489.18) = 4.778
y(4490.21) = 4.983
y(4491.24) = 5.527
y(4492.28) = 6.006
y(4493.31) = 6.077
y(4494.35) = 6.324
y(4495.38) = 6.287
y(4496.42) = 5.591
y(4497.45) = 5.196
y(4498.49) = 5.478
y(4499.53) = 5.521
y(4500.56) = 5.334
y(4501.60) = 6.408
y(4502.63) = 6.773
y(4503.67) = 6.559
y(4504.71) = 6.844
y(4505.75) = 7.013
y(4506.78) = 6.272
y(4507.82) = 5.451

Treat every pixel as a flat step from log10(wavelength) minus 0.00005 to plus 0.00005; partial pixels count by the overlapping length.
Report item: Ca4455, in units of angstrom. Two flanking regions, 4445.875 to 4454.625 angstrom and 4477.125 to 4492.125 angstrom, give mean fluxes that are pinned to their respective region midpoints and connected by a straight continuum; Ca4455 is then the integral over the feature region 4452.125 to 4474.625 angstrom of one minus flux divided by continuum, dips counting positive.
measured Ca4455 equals 0.3 angstrom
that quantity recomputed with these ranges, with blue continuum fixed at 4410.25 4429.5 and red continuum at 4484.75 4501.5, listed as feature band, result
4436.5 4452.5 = -0.5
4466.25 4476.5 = 0.1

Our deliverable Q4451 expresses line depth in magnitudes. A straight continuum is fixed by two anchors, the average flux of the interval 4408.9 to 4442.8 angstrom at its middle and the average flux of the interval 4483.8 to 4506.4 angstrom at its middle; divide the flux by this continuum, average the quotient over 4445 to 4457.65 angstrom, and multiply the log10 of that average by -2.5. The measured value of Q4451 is 0.122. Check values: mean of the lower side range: 5.28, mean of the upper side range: 5.92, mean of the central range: 4.93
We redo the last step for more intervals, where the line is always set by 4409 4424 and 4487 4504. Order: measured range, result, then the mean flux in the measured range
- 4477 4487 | -0.02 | 5.72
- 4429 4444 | -0.10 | 5.58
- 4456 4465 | 0.03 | 5.2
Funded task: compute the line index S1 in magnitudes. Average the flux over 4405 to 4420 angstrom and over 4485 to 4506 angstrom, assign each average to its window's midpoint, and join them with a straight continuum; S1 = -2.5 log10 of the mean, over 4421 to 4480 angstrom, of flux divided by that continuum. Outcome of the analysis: 0.04 mag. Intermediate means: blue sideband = 5.17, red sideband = 5.9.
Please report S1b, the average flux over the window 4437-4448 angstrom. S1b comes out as 5.41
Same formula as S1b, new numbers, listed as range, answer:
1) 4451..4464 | 4.88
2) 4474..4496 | 5.66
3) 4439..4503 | 5.4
